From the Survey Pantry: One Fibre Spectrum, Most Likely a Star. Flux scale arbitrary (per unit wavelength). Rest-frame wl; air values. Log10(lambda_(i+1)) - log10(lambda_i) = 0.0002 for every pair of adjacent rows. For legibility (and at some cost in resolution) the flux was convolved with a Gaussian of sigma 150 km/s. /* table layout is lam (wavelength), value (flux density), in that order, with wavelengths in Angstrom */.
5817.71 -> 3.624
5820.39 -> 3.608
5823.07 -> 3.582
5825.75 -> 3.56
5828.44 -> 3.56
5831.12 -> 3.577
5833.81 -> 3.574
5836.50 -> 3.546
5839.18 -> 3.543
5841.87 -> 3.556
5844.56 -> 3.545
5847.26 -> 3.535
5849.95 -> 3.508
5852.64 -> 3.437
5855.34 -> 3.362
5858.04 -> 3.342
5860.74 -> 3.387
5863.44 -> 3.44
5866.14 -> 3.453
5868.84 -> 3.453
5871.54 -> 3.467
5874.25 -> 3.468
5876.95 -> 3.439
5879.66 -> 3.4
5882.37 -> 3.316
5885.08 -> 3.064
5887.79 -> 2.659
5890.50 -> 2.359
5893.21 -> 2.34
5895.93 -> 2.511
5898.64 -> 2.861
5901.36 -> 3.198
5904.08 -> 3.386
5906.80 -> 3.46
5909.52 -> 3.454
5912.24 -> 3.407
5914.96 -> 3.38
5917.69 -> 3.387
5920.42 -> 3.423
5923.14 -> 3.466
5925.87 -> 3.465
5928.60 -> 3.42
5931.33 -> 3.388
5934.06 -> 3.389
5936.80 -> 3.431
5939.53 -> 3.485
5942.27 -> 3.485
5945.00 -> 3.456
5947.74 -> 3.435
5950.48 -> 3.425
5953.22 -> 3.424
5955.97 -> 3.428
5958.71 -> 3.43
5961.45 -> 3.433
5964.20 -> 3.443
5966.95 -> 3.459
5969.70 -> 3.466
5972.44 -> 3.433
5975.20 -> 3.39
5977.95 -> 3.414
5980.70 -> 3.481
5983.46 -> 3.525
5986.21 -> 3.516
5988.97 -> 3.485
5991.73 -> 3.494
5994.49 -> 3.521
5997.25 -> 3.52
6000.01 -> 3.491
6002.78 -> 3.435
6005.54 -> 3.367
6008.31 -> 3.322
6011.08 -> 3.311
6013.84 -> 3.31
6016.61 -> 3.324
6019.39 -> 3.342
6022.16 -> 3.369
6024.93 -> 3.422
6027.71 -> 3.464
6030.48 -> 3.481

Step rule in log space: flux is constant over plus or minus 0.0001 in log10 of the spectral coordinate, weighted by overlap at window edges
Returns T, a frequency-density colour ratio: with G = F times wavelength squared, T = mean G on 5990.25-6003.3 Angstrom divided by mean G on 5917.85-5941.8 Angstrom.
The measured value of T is 1.04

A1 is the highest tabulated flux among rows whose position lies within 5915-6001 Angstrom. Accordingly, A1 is 3.525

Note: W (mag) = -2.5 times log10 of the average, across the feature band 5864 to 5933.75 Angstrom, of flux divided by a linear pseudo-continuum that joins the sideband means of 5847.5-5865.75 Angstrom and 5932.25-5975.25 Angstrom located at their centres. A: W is 0.065 mag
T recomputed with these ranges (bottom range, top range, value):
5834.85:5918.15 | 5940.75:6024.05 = 1.08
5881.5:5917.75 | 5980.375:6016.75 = 1.17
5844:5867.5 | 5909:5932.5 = 1.02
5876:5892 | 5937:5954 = 1.17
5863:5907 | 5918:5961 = 1.12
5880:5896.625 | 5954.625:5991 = 1.29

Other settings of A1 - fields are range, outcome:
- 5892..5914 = 3.46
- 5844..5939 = 3.545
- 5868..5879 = 3.468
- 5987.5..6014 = 3.521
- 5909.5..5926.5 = 3.466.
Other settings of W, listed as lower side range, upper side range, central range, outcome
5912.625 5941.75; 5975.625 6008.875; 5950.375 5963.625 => 0.00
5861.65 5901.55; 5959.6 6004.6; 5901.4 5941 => -0.06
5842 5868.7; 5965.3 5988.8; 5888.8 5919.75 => 0.13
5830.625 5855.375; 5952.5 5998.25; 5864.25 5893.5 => 0.11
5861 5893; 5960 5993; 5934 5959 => -0.02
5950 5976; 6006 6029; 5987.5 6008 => -0.03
